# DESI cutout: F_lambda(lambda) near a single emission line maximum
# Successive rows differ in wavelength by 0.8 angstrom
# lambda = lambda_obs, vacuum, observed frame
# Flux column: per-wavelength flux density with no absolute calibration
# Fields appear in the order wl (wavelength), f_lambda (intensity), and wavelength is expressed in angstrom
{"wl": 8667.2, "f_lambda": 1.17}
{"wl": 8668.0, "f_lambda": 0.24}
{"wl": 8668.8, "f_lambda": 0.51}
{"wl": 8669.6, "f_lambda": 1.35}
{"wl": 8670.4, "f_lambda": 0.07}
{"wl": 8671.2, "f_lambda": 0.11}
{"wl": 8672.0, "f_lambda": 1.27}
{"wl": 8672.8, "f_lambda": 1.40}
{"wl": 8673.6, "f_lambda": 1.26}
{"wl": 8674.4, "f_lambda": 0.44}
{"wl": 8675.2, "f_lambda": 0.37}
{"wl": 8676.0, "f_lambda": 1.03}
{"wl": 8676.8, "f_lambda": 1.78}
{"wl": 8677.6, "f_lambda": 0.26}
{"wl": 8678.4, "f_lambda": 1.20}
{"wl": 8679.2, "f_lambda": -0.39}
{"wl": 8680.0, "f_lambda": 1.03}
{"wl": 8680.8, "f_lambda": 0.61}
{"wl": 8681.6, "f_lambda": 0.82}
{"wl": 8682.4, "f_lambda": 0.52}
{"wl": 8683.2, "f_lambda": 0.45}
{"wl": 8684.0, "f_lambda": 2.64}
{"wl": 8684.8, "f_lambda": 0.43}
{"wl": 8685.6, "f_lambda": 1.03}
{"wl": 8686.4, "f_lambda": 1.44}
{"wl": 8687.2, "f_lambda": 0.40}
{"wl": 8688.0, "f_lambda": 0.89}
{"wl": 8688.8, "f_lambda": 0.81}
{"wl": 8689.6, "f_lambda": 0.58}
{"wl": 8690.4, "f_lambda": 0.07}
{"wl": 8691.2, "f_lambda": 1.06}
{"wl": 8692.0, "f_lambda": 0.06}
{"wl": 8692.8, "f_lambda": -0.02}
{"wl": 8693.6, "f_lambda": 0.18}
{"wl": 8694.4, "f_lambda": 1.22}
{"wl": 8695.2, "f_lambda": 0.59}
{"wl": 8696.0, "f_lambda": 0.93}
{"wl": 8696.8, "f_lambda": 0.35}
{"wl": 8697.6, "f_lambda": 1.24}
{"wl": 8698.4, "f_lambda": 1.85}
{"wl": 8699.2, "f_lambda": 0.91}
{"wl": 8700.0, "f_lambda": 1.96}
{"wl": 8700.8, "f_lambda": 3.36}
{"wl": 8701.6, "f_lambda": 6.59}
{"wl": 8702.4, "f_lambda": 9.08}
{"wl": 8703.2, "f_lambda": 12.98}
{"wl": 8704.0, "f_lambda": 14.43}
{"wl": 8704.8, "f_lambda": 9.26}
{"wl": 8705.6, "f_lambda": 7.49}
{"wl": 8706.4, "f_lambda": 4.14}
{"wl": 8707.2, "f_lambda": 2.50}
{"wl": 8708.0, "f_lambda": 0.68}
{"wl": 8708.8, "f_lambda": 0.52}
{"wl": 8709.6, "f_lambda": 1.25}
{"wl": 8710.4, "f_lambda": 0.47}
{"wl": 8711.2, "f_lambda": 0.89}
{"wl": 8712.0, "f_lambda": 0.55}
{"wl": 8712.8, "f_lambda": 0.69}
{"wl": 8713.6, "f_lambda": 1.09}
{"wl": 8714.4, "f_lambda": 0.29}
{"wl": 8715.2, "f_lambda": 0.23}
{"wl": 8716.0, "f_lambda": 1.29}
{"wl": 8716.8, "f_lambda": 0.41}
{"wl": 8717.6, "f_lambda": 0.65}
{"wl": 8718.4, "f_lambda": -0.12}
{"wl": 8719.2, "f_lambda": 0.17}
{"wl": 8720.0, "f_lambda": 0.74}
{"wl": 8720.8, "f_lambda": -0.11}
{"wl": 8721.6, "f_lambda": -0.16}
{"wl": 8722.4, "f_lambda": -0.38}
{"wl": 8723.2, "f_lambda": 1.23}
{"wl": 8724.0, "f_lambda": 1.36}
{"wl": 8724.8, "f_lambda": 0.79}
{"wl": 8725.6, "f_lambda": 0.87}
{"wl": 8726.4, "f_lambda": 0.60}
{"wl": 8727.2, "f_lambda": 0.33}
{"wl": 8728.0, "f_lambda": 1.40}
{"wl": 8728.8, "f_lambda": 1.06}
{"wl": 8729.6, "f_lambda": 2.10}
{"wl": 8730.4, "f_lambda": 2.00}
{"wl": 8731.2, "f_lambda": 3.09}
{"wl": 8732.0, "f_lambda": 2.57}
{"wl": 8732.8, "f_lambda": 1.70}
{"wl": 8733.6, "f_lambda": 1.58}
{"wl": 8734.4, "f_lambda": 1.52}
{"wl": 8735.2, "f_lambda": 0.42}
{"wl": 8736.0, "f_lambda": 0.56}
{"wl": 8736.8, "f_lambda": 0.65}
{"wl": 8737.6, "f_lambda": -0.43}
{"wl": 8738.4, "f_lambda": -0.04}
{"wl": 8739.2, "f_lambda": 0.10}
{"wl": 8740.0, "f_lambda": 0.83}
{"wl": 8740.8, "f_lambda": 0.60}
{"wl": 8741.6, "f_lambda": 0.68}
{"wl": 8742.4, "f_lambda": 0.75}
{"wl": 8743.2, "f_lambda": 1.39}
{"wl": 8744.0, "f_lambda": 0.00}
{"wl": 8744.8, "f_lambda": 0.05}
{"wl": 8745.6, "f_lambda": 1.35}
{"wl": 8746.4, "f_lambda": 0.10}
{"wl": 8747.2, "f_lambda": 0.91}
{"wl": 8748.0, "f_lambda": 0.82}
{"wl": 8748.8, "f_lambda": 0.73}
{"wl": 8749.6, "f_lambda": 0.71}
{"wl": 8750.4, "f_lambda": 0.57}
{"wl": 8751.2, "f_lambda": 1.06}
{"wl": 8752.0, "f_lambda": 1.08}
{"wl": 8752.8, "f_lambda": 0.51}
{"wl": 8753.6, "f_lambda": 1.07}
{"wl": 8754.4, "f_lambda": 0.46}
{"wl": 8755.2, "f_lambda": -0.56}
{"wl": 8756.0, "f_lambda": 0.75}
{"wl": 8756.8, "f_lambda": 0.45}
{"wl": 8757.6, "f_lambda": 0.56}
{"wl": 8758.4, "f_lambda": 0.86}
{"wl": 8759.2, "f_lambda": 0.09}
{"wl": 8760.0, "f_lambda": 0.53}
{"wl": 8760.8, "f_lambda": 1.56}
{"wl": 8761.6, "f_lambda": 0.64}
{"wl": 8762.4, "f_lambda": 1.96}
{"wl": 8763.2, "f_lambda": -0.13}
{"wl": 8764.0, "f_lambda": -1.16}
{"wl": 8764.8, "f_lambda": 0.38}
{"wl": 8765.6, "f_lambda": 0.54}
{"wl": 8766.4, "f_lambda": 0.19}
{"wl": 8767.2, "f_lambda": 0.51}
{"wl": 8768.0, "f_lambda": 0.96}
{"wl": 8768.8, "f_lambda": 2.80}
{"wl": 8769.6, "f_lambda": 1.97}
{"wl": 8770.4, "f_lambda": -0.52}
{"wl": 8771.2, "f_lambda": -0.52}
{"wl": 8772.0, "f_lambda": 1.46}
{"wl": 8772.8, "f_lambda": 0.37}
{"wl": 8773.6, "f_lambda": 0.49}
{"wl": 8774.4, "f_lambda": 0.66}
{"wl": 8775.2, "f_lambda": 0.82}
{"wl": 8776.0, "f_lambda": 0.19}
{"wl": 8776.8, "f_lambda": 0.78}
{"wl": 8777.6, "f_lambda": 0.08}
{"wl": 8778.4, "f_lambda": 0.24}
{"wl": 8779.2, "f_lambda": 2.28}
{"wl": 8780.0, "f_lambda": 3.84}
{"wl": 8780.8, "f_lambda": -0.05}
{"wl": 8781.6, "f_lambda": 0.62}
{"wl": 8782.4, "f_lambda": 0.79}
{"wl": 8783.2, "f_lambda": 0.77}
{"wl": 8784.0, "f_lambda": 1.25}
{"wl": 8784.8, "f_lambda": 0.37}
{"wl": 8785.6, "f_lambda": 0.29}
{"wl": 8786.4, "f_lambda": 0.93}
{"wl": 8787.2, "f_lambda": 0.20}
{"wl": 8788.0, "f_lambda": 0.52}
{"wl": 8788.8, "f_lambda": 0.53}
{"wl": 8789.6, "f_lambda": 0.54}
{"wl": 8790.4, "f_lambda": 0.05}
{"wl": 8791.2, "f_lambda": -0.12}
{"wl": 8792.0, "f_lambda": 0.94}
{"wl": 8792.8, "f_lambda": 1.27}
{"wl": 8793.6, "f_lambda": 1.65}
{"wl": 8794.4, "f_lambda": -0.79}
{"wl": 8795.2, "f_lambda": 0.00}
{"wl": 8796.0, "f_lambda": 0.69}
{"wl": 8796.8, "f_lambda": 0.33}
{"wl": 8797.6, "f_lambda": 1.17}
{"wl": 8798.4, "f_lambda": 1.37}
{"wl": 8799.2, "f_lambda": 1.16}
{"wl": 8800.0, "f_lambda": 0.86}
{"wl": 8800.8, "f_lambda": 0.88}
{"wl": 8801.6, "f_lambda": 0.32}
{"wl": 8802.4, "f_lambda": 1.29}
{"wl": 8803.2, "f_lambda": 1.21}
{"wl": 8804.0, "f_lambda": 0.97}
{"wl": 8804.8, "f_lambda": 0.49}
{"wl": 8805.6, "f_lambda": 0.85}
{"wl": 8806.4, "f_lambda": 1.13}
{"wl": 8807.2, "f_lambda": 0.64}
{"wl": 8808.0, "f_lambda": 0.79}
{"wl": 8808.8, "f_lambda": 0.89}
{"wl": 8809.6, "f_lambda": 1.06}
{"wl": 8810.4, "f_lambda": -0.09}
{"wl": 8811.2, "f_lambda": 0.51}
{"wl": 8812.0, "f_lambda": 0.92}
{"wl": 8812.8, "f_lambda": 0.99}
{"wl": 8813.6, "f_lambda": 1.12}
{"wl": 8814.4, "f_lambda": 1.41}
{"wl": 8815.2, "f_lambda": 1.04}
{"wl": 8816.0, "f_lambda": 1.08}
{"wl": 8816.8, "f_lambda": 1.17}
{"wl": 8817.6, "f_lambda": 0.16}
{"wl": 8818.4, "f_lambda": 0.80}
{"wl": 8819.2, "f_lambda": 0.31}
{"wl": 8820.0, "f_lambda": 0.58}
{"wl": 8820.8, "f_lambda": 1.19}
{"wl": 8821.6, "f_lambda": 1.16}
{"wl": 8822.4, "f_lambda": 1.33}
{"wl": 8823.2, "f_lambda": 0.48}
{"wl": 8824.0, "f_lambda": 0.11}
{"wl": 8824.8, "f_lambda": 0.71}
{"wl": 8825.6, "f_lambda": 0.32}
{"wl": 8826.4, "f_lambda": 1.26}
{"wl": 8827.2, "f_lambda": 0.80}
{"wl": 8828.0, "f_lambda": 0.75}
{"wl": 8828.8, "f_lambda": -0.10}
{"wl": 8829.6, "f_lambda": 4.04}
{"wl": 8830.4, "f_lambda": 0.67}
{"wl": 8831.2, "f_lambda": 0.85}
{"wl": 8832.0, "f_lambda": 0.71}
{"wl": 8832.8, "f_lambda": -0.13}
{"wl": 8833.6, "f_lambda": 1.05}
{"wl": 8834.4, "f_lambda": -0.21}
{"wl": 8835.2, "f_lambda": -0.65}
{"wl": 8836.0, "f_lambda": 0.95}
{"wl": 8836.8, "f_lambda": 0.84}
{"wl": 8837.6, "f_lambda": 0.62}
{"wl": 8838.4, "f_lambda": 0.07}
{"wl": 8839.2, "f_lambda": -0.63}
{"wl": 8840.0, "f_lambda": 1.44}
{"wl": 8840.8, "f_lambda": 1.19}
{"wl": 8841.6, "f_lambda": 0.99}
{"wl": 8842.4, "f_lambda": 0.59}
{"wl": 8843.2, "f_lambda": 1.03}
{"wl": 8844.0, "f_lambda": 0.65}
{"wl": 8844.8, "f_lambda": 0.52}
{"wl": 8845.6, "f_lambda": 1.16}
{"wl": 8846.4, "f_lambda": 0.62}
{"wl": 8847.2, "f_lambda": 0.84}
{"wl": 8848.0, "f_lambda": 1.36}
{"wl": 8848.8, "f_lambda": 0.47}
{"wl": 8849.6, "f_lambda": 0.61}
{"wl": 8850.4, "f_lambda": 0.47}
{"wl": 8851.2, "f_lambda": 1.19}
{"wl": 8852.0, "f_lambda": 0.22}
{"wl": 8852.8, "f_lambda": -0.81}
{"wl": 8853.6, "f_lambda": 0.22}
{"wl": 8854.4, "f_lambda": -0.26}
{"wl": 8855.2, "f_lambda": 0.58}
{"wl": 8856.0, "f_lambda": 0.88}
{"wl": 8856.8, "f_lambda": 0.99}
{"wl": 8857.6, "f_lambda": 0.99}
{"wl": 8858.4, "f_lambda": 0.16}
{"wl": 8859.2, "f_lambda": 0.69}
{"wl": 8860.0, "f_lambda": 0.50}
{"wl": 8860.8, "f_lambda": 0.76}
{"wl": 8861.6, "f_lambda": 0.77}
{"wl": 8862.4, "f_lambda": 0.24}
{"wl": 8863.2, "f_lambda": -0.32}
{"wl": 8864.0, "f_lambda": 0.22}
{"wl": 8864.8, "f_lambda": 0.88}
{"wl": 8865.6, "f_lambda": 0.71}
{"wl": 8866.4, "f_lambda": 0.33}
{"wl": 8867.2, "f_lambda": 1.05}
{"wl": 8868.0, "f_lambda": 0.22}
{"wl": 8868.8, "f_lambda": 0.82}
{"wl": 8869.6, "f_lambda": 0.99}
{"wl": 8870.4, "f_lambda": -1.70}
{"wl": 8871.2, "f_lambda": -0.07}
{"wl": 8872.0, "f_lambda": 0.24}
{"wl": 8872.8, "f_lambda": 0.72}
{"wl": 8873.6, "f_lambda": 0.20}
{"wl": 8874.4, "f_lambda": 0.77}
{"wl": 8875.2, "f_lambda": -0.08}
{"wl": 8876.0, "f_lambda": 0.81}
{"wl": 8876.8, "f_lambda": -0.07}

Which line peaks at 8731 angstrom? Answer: [N II]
